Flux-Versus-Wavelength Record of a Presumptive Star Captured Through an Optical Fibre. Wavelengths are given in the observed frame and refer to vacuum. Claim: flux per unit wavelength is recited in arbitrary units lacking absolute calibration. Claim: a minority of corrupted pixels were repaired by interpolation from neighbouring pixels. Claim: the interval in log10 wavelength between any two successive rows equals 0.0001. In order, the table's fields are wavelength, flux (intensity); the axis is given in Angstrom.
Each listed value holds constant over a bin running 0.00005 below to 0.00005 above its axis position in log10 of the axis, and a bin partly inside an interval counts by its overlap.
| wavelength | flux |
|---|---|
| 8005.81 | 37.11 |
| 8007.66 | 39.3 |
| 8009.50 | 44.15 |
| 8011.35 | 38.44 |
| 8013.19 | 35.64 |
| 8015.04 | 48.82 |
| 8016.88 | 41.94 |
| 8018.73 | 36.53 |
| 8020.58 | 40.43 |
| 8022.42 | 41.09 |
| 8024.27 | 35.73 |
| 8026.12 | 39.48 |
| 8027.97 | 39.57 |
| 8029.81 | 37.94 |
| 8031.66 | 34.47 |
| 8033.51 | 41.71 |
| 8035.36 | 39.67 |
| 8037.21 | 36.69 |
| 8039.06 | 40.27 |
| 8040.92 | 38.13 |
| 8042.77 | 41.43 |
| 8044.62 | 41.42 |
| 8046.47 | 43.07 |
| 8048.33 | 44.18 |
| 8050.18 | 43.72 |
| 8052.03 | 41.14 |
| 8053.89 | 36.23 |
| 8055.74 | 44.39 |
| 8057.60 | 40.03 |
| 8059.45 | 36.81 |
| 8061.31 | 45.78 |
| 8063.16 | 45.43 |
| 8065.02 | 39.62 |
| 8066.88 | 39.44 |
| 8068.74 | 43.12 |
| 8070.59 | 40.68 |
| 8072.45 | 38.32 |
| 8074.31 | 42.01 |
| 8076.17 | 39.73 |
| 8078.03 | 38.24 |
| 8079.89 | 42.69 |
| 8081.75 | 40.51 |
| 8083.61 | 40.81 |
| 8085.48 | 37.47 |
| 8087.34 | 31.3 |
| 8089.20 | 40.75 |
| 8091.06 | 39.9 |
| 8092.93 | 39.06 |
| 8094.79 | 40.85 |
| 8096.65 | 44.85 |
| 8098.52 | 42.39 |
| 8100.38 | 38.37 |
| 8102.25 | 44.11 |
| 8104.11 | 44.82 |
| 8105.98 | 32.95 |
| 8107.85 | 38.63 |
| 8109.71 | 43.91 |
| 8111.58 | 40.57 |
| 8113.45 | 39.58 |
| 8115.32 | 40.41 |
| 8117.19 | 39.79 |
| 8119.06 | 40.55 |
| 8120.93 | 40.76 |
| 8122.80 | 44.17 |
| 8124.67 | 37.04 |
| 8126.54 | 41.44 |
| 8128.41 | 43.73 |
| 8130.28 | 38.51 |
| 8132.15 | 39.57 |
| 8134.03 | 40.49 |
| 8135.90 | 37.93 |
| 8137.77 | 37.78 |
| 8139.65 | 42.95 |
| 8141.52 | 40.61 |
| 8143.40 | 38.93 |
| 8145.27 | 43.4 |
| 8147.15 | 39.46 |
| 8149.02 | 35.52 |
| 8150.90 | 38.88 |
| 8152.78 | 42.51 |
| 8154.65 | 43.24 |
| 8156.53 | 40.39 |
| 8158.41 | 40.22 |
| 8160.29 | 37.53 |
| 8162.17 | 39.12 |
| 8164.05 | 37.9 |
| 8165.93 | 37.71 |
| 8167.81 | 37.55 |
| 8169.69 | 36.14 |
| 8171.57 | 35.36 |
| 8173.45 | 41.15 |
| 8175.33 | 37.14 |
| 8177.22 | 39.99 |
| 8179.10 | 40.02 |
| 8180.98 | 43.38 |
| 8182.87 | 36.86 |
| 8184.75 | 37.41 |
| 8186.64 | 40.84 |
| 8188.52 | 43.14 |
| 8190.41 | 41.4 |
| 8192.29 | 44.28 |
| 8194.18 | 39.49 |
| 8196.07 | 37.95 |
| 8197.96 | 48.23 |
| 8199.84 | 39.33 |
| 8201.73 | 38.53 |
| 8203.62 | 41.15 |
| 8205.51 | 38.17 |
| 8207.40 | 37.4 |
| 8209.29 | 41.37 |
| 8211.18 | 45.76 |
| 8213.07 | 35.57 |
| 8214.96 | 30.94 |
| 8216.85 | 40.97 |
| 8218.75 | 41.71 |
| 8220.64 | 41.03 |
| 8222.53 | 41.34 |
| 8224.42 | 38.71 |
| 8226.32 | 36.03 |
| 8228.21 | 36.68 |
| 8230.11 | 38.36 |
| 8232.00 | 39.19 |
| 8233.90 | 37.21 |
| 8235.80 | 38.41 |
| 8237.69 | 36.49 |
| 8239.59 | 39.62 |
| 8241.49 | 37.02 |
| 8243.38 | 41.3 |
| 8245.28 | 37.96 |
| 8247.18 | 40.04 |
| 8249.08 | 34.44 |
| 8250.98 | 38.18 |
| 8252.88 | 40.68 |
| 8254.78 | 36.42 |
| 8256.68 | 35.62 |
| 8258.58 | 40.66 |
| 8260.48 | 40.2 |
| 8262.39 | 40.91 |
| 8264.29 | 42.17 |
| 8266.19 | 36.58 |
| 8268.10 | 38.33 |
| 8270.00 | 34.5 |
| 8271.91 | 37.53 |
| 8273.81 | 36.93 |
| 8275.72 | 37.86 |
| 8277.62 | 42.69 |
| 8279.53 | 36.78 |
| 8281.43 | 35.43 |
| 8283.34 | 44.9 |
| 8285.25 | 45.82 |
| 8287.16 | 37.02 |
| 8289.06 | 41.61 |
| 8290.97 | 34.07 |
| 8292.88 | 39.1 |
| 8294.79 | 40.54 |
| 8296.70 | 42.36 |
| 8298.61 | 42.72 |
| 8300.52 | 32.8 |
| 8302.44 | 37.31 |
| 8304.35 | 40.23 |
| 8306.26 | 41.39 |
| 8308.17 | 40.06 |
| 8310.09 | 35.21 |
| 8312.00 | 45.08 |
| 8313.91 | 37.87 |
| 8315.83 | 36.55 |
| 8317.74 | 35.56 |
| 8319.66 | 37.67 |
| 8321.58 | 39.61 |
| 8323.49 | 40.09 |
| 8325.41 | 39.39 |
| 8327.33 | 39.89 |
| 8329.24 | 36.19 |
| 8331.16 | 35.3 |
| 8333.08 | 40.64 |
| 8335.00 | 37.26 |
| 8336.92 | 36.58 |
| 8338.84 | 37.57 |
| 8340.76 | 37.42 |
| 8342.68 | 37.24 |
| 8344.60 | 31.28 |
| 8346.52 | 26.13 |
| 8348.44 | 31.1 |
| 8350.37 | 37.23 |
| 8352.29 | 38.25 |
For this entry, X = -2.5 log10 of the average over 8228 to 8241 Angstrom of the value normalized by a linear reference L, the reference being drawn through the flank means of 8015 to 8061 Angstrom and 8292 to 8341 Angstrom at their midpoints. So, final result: 0.03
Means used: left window 40.1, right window 38.6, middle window 38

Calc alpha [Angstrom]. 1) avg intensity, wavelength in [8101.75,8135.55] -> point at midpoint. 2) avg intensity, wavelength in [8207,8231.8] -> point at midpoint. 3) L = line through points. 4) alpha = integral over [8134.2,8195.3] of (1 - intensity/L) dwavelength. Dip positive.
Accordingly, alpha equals 0.3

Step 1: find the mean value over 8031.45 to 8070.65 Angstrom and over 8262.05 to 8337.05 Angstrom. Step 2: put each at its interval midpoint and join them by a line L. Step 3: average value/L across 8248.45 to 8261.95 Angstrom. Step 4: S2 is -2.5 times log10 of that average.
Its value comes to 0.03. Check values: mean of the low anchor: 40.9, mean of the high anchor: 38.8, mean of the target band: 38.2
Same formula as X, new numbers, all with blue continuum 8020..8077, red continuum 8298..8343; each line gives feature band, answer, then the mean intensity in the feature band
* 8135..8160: -0.012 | 40.1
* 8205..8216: 0.025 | 38.2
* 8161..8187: 0.024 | 38.6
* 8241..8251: 0.018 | 38.2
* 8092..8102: -0.035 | 41.3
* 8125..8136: -0.014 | 40.3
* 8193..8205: -0.041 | 40.7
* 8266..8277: 0.044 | 37.1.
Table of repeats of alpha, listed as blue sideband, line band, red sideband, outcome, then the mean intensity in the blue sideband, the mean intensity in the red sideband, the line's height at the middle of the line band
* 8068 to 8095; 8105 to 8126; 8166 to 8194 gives -0.15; 39.6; 39.6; 39.6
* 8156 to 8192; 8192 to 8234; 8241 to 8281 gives -0.72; 39.2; 38.4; 38.8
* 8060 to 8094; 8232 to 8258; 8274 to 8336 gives 0.85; 40.2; 39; 39.3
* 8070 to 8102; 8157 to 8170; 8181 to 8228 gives 0.56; 40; 39.9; 39.9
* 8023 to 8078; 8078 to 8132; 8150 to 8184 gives -0.72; 40.3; 39.2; 39.8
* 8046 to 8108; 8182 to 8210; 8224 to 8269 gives -0.95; 40.6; 38.4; 39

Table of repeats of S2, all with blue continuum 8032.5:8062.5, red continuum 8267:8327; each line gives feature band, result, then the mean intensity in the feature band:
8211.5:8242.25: 0.035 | 38.2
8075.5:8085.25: 0.013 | 40.2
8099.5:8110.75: 0.000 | 40.5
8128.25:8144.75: 0.007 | 40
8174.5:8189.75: -0.001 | 39.9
